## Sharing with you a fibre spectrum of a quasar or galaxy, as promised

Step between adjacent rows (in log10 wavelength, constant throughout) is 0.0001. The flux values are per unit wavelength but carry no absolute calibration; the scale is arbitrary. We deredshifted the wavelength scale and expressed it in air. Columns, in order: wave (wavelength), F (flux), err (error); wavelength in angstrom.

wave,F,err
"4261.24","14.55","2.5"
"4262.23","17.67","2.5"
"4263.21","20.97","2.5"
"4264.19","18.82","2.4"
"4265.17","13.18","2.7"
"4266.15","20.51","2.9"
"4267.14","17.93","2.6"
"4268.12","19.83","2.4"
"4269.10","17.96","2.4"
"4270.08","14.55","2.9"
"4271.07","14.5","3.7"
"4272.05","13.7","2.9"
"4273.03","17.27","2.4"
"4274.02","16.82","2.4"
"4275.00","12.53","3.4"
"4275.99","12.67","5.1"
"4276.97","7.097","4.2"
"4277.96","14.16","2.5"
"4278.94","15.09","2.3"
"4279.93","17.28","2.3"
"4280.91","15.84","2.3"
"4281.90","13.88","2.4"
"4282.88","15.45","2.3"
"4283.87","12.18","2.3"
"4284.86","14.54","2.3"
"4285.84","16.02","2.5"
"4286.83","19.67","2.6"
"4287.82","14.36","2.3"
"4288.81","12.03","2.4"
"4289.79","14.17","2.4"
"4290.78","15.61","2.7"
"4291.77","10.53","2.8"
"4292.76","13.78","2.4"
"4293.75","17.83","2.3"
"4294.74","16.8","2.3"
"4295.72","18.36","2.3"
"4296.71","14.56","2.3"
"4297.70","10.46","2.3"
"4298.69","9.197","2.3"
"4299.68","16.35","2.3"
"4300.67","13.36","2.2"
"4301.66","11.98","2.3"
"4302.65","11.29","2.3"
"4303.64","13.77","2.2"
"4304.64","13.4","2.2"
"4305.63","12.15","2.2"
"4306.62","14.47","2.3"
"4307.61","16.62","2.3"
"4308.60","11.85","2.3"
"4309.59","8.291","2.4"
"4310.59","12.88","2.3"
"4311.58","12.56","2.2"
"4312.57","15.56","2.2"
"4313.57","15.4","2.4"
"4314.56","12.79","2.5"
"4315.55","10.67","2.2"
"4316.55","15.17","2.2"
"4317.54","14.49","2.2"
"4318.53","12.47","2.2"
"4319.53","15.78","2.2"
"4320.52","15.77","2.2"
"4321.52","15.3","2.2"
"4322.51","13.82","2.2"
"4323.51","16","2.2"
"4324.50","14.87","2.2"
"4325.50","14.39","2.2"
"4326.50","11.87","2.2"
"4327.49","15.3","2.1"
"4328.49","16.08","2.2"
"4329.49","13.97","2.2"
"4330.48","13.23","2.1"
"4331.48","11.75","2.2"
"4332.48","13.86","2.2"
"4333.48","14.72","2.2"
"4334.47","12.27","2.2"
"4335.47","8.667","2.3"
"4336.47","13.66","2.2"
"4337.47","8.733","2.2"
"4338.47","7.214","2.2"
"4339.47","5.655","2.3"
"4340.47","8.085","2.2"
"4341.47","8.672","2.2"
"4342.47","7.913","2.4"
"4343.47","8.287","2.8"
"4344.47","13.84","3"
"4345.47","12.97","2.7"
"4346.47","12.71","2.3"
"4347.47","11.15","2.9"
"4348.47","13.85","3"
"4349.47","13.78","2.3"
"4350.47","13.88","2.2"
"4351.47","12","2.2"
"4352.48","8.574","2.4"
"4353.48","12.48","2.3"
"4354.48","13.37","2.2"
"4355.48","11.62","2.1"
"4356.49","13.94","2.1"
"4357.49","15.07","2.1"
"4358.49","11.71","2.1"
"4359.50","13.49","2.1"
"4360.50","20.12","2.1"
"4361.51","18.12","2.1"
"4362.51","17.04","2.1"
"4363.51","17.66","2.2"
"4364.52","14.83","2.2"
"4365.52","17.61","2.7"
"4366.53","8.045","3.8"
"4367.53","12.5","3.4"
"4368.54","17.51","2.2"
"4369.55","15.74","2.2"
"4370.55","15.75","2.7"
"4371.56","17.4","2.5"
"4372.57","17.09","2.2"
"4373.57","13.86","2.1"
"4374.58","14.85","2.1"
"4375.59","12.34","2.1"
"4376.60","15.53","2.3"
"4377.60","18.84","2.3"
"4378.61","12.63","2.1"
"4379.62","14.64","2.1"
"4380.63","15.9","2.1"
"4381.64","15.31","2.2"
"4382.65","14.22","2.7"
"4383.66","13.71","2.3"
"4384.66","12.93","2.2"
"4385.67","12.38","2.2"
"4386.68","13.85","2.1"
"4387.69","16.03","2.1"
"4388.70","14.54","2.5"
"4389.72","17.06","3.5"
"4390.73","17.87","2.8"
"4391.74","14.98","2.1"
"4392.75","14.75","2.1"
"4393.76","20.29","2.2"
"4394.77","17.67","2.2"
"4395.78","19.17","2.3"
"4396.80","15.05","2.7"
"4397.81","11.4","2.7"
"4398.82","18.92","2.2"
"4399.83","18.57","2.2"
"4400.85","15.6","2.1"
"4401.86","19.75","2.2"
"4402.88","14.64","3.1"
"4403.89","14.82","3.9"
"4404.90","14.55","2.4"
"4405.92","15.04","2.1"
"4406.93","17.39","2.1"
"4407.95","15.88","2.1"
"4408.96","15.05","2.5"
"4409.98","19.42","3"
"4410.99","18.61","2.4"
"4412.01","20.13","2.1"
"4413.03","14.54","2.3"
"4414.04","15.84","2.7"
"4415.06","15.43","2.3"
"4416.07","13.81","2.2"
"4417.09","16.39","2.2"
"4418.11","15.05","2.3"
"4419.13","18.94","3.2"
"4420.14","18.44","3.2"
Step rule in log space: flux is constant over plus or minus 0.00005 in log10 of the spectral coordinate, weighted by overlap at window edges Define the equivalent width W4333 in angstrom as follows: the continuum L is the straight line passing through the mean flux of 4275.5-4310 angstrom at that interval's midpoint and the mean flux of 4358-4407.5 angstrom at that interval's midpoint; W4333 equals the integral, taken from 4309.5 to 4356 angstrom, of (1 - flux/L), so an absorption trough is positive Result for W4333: 6.7 angstrom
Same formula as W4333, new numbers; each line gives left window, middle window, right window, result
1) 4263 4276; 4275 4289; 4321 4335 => 1.5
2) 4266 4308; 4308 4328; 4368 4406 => 1.6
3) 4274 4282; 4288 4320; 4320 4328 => 1.5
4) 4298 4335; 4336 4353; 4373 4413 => 4.5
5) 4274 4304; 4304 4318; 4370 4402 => 1.1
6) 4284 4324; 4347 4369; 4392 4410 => 1.9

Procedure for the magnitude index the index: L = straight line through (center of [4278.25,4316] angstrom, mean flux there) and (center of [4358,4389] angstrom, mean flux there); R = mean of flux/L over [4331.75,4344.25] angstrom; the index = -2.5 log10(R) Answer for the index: 0.414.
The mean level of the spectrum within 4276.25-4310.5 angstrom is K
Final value 13.9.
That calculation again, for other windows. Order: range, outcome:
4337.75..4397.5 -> 14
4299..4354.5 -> 12.7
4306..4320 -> 13.5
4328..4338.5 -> 12.4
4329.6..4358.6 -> 11.5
